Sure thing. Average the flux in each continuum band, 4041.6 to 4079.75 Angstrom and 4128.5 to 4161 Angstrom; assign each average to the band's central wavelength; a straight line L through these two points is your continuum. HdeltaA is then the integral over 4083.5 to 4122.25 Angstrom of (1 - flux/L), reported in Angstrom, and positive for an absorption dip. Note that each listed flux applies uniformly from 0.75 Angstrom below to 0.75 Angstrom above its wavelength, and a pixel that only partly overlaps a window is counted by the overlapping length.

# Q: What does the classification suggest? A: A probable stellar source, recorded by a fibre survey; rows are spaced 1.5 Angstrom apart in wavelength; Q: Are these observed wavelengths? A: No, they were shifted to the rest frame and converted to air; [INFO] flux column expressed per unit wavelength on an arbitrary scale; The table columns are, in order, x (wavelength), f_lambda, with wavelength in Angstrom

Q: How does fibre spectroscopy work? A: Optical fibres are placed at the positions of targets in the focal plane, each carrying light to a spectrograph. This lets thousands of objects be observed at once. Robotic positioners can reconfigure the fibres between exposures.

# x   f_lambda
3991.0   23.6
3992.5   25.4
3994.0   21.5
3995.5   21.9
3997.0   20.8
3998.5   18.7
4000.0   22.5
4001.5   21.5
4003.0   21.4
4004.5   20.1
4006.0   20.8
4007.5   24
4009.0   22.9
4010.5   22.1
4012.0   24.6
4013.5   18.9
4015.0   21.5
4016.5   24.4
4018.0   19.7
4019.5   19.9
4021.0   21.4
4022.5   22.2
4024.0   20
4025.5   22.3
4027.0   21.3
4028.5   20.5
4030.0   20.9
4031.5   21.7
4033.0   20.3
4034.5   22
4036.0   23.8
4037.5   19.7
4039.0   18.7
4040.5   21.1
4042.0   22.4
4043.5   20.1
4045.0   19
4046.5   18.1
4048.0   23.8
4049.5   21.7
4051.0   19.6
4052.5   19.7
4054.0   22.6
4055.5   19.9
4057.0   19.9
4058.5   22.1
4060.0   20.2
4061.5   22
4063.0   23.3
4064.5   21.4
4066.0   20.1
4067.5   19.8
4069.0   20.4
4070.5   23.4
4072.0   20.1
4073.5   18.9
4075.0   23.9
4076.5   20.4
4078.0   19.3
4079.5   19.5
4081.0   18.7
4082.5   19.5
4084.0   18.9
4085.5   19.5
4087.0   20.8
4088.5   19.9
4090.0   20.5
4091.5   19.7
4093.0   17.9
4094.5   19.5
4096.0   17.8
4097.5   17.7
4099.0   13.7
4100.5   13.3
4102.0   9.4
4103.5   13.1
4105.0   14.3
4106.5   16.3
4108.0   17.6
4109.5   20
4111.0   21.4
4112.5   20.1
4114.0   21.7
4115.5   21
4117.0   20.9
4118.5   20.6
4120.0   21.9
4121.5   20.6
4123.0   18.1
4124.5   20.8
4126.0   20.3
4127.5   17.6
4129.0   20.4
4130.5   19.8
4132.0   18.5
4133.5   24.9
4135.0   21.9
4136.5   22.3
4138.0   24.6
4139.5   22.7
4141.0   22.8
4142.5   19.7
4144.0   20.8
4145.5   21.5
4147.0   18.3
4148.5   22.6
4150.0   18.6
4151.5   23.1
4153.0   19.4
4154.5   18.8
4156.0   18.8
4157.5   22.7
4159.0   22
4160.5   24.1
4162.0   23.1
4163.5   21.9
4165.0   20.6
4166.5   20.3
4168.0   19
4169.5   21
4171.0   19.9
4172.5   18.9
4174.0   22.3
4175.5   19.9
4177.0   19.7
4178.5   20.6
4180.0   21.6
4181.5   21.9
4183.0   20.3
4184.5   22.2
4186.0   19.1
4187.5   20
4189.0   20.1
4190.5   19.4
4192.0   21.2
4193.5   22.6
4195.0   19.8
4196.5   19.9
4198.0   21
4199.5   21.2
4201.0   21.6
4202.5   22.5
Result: 4.9 Angstrom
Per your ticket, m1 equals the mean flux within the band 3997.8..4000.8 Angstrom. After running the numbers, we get 20.6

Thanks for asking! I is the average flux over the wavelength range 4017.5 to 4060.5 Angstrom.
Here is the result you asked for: 20.9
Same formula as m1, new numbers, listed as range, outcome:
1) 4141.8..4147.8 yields 20.1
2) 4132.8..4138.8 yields 23.4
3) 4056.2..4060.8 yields 20.7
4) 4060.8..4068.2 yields 21.3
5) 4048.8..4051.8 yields 20.6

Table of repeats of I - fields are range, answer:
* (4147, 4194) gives 20.8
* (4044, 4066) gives 20.9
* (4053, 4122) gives 19.4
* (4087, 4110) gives 16.8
